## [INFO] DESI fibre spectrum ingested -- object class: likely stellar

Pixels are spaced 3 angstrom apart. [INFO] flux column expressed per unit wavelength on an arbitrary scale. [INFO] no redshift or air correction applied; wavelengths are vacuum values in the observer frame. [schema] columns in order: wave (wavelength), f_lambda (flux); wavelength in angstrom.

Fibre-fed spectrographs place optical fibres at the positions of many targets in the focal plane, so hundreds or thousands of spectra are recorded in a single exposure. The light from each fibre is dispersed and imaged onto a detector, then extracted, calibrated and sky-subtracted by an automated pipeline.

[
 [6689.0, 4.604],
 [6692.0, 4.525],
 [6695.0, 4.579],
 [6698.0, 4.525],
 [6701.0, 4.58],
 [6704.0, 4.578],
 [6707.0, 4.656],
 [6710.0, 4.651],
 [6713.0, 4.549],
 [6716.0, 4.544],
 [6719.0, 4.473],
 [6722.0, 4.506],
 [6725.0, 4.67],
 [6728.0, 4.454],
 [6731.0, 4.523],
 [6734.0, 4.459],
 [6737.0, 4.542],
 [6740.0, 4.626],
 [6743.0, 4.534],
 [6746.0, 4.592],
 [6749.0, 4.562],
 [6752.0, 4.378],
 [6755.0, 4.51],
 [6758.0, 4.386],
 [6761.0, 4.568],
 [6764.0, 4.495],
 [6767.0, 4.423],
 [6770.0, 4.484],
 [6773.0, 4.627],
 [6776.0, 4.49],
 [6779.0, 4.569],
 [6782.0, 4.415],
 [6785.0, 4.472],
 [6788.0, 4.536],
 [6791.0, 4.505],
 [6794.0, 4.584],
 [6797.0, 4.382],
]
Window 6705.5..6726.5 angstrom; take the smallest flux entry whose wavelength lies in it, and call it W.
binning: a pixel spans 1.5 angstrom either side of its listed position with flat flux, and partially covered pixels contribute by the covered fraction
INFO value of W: 4.473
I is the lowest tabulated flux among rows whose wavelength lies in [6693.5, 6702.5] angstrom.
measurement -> 4.525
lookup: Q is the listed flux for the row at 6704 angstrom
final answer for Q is 4.578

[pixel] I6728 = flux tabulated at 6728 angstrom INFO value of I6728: 4.454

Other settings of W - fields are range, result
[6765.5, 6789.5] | 4.415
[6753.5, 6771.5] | 4.386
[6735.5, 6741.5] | 4.542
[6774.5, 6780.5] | 4.49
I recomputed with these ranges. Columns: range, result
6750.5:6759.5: 4.378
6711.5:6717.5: 4.544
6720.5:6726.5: 4.506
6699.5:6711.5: 4.578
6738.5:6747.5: 4.534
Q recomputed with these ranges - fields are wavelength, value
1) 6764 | 4.495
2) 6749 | 4.562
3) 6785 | 4.472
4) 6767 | 4.423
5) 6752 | 4.378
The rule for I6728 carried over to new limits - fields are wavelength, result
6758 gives 4.386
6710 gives 4.651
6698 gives 4.525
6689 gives 4.604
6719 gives 4.473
